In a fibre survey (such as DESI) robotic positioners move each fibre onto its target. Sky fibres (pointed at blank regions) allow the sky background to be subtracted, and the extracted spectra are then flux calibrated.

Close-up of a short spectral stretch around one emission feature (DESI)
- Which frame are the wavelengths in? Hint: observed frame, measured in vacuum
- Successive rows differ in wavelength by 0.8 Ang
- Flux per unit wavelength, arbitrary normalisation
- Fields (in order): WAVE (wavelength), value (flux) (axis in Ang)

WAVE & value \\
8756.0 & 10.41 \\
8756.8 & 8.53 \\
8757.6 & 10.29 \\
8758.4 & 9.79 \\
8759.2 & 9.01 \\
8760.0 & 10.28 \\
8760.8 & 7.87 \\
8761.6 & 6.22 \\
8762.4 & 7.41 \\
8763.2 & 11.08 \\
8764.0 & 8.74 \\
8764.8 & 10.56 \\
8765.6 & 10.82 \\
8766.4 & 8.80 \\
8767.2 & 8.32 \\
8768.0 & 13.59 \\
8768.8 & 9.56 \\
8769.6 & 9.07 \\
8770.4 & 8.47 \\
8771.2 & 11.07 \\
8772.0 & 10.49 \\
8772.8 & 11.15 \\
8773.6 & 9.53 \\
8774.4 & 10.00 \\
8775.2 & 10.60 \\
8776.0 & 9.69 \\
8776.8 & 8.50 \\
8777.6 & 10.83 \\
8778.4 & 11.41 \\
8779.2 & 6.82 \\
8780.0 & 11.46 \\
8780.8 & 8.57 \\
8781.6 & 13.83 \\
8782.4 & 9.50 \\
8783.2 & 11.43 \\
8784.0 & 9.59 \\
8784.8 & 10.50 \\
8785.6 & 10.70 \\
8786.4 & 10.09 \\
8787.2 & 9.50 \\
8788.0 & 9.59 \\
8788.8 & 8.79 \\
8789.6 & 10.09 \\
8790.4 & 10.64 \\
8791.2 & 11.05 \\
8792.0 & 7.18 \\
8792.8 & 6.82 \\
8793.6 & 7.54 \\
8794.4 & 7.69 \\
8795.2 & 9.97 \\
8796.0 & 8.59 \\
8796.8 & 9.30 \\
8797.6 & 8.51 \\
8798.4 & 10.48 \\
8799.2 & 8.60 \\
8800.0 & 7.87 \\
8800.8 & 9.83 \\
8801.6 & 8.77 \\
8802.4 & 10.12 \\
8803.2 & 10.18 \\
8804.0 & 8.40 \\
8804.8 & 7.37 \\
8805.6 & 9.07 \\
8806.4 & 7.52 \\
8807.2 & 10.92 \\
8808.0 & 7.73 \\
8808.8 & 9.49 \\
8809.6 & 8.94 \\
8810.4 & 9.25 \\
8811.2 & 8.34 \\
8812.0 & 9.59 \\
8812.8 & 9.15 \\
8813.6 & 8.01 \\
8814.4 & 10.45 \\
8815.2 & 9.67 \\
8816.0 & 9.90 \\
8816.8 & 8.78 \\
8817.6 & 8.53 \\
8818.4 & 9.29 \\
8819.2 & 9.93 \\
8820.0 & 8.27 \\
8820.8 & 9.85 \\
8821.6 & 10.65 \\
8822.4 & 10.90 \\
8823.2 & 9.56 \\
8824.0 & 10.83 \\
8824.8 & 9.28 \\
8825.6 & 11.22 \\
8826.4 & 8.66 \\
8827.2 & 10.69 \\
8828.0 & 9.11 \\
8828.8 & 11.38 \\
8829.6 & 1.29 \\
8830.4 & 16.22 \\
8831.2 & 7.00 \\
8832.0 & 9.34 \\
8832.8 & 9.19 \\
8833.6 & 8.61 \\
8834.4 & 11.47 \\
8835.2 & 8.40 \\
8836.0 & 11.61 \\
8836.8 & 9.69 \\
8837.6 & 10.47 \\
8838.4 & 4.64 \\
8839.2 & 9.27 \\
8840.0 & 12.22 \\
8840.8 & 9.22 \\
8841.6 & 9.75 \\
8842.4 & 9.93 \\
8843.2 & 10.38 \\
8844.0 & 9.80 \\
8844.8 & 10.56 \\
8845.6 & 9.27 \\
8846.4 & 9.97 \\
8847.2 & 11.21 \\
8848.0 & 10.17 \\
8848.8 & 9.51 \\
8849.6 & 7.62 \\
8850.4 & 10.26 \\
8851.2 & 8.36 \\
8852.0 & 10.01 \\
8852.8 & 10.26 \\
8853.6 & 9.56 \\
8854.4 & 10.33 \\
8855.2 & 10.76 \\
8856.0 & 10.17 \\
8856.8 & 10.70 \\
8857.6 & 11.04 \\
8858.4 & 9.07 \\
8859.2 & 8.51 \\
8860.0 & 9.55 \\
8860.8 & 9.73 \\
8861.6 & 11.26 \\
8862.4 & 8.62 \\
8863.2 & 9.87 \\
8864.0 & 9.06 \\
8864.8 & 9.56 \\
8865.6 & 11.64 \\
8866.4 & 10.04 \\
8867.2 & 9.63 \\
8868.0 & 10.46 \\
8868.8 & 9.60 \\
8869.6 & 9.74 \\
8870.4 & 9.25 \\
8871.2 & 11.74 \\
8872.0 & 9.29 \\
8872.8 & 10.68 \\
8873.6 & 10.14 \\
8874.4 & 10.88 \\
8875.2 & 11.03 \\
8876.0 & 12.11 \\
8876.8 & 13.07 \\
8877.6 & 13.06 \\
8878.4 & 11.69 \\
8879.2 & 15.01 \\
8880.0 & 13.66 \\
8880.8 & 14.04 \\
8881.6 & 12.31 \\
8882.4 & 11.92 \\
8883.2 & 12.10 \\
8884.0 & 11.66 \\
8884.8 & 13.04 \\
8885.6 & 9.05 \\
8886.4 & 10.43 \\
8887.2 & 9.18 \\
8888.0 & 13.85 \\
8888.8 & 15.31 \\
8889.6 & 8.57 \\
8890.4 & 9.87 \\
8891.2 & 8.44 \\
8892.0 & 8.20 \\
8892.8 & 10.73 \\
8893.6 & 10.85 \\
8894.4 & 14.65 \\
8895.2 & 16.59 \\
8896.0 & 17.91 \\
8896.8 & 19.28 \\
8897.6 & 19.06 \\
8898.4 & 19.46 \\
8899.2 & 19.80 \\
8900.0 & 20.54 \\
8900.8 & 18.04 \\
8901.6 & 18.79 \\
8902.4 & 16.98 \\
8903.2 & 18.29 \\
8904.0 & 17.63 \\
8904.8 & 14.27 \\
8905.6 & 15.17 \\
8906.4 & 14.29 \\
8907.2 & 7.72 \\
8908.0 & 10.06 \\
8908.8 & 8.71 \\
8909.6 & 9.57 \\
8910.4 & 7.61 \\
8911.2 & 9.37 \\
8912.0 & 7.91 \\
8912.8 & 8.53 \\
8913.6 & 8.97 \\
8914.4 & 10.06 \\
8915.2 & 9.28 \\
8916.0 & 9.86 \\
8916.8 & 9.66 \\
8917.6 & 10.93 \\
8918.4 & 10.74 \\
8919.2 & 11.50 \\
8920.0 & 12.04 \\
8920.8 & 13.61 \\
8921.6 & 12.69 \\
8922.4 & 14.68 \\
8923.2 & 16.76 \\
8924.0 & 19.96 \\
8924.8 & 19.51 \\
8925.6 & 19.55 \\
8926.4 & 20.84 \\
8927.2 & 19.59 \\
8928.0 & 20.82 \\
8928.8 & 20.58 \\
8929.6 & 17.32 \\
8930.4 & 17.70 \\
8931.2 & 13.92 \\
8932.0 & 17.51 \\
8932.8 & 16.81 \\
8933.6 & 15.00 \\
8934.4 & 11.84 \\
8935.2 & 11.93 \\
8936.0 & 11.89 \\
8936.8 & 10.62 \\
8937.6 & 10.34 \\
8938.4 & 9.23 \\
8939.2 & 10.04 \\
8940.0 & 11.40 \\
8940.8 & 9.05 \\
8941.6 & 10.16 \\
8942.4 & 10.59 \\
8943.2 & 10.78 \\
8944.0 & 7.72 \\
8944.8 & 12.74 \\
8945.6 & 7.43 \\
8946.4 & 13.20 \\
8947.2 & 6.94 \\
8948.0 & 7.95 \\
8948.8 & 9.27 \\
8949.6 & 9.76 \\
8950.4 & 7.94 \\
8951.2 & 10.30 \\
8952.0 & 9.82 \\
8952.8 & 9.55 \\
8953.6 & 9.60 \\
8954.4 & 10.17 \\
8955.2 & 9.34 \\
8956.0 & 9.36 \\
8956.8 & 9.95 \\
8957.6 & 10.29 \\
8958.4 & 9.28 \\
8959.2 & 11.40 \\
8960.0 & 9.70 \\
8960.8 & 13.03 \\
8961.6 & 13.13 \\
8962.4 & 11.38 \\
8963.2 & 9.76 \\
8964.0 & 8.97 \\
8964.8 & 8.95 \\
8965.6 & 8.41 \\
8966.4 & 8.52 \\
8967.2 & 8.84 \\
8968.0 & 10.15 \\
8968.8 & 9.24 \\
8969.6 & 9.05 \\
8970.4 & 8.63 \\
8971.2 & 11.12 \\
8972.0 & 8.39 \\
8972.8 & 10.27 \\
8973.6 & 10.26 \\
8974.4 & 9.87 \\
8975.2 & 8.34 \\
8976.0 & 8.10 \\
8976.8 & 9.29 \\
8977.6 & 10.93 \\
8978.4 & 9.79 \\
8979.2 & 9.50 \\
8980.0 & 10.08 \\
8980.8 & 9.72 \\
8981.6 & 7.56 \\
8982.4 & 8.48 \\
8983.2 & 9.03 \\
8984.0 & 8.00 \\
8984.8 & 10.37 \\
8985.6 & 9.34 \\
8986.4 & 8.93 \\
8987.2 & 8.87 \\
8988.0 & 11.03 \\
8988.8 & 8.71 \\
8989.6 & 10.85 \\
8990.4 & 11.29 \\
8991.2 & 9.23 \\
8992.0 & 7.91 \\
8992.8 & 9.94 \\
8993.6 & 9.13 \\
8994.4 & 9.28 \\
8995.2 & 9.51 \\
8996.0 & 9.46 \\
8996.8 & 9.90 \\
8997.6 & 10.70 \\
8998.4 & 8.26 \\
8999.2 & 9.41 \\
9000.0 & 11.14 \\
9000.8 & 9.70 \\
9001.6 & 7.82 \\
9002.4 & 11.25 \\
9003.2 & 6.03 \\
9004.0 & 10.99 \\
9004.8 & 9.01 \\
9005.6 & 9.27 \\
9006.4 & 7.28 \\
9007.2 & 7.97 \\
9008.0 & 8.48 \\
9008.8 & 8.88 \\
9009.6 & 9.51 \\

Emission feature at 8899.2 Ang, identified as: H-alpha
